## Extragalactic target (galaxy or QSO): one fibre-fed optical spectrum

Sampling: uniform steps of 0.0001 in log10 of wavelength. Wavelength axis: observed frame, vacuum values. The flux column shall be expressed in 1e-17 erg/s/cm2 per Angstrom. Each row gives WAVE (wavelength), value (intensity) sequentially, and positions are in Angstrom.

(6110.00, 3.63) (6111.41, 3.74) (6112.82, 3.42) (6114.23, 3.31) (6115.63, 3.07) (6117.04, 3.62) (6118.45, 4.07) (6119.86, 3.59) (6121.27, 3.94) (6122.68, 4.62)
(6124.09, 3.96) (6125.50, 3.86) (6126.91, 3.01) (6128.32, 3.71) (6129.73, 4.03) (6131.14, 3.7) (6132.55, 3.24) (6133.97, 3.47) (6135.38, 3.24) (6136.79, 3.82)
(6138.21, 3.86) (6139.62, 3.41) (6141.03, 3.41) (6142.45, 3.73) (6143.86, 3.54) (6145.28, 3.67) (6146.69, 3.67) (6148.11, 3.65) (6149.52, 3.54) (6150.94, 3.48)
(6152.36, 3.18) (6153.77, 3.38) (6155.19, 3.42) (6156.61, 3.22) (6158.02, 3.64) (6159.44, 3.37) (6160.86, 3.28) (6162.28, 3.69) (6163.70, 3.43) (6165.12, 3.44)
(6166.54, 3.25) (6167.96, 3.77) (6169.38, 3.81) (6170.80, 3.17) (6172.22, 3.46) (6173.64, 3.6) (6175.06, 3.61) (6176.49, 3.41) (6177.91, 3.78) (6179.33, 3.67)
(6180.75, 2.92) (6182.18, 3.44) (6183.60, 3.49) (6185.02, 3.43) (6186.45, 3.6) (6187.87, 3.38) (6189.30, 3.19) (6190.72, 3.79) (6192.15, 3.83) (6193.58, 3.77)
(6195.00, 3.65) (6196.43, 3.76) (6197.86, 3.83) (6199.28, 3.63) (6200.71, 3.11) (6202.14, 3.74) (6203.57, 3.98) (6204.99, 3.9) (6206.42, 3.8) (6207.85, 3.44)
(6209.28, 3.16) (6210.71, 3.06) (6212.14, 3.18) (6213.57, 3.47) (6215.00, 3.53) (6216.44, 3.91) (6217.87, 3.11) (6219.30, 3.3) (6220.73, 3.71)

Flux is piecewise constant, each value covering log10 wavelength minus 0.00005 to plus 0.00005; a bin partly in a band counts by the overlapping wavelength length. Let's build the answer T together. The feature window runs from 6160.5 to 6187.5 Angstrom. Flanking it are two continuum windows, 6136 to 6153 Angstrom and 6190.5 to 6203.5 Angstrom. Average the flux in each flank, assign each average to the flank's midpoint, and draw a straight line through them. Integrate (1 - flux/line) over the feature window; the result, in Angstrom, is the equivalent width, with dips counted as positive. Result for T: 1.1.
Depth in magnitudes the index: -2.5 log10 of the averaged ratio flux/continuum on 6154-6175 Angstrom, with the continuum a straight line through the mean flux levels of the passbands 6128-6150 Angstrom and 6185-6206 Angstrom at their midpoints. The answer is 0.047 mag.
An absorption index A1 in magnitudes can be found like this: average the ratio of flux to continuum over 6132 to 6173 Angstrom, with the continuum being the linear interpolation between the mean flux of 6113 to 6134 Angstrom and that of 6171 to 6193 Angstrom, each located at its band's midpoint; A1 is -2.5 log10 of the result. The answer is 0.03 mag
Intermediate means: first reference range 3.68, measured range 3.49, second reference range 3.5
